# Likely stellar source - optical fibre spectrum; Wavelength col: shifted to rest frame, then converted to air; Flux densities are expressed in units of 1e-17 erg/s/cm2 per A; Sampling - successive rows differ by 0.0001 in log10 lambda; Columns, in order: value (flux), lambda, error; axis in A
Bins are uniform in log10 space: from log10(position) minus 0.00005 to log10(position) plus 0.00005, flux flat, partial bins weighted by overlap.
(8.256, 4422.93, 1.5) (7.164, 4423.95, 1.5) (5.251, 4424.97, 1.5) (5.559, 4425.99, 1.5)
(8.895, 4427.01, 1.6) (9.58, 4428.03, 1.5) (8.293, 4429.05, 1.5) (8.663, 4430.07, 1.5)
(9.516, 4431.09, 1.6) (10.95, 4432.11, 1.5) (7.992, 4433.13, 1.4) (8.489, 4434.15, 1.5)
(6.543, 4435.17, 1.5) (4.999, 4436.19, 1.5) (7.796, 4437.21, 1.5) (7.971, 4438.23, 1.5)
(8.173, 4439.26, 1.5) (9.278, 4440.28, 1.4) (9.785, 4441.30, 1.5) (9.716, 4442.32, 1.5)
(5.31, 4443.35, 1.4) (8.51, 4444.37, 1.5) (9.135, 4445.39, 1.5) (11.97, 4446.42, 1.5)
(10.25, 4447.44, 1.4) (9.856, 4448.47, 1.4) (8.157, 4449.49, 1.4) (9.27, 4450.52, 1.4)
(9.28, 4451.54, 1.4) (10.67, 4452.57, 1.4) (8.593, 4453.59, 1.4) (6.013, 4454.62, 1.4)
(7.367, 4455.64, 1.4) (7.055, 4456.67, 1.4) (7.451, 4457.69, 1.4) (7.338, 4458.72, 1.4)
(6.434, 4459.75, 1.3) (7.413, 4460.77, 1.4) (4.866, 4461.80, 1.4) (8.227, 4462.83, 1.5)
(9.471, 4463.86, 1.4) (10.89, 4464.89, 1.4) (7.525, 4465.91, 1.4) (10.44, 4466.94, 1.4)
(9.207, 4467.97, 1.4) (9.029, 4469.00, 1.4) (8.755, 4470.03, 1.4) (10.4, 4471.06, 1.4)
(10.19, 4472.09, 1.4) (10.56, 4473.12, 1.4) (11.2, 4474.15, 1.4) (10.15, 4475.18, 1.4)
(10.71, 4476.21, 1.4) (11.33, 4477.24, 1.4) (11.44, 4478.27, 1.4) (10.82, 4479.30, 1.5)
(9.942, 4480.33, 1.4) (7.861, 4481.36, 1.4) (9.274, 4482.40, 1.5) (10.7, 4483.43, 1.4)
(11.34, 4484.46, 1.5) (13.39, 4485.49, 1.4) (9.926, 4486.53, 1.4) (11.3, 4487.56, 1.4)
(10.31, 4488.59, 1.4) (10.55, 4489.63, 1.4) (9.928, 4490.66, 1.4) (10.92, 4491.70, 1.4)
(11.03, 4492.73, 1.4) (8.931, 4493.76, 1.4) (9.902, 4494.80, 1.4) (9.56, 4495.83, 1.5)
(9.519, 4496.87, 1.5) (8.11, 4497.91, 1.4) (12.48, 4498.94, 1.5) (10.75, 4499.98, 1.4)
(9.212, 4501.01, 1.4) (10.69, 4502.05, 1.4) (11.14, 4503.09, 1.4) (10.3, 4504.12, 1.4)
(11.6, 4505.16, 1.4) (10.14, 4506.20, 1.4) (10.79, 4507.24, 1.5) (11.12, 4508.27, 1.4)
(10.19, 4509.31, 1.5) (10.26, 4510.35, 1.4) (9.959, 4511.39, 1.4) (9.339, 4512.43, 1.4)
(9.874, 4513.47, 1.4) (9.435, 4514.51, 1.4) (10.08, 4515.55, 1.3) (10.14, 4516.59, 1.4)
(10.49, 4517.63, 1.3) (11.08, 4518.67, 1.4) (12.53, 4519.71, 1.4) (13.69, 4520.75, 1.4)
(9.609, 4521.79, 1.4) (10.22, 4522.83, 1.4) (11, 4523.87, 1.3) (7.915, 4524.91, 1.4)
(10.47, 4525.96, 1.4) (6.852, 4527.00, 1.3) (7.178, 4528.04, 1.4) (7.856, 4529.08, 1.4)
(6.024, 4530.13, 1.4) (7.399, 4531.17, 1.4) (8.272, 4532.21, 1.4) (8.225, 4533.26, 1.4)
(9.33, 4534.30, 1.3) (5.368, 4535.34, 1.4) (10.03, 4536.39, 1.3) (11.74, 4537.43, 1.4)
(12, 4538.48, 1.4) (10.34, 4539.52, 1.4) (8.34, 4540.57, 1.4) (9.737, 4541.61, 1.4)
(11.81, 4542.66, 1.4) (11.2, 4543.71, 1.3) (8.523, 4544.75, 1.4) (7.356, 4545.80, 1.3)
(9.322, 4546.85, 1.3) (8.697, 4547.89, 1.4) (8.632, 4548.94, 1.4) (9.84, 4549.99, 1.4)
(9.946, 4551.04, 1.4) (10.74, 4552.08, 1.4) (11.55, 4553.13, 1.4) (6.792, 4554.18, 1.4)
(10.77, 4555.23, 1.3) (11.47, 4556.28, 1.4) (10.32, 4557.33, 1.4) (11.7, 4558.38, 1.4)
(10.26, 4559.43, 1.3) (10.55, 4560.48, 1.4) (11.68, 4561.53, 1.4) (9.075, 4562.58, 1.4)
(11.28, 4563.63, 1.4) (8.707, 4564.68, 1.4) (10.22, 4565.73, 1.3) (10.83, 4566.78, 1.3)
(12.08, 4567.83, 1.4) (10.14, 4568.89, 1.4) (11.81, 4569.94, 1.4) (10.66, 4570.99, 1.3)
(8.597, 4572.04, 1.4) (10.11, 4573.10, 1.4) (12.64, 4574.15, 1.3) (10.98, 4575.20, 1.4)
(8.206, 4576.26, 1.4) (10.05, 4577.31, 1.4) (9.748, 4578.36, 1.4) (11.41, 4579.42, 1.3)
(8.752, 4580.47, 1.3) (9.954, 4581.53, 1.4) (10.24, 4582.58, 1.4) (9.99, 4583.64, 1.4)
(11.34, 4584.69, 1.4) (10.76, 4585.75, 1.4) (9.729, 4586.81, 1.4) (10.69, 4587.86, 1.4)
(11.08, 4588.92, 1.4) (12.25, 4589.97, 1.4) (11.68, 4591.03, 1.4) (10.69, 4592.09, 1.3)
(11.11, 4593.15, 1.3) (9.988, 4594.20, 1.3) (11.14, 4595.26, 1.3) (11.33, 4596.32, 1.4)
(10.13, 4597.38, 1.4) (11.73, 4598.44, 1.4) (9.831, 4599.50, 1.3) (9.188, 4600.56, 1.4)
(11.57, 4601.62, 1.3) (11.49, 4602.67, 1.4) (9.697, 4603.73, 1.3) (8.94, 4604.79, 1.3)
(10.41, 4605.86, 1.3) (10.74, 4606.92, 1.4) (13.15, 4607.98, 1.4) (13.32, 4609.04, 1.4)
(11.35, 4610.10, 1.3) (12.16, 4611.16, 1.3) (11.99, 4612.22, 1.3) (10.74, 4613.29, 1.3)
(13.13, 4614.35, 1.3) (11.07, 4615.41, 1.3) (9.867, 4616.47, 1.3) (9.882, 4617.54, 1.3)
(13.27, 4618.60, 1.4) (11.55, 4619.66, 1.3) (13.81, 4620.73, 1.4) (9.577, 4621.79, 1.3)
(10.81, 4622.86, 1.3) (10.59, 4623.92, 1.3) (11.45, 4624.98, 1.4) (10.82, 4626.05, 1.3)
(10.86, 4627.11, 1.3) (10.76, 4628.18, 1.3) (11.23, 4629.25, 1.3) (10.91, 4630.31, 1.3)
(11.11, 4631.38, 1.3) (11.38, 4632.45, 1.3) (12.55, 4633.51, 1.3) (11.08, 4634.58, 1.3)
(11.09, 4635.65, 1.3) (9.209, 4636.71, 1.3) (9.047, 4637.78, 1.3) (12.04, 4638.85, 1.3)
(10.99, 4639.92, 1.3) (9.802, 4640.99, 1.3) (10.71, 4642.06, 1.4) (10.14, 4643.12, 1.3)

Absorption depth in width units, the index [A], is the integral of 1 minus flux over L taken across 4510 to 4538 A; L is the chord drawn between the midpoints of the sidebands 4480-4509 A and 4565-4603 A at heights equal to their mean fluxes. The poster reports 2.8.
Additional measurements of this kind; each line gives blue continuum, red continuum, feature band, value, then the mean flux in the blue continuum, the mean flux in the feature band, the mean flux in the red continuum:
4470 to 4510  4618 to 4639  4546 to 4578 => 1.7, 10.4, 10.2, 11.1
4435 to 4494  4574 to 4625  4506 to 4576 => 1.8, 9.24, 9.92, 10.9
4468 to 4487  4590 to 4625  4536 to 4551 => 1.3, 10.4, 9.83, 11.1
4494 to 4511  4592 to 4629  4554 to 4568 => 0.4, 10.3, 10.5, 11.1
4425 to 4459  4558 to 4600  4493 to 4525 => -3.0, 8.4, 10.4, 10.6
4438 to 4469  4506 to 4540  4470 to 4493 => -4.0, 8.53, 10.6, 9.66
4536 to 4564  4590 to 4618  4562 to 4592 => 0.3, 10.1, 10.5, 11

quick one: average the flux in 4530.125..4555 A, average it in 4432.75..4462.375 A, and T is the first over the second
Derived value 1.14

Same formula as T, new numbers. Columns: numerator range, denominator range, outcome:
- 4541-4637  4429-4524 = 1.11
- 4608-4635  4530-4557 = 1.21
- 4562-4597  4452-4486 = 1.13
